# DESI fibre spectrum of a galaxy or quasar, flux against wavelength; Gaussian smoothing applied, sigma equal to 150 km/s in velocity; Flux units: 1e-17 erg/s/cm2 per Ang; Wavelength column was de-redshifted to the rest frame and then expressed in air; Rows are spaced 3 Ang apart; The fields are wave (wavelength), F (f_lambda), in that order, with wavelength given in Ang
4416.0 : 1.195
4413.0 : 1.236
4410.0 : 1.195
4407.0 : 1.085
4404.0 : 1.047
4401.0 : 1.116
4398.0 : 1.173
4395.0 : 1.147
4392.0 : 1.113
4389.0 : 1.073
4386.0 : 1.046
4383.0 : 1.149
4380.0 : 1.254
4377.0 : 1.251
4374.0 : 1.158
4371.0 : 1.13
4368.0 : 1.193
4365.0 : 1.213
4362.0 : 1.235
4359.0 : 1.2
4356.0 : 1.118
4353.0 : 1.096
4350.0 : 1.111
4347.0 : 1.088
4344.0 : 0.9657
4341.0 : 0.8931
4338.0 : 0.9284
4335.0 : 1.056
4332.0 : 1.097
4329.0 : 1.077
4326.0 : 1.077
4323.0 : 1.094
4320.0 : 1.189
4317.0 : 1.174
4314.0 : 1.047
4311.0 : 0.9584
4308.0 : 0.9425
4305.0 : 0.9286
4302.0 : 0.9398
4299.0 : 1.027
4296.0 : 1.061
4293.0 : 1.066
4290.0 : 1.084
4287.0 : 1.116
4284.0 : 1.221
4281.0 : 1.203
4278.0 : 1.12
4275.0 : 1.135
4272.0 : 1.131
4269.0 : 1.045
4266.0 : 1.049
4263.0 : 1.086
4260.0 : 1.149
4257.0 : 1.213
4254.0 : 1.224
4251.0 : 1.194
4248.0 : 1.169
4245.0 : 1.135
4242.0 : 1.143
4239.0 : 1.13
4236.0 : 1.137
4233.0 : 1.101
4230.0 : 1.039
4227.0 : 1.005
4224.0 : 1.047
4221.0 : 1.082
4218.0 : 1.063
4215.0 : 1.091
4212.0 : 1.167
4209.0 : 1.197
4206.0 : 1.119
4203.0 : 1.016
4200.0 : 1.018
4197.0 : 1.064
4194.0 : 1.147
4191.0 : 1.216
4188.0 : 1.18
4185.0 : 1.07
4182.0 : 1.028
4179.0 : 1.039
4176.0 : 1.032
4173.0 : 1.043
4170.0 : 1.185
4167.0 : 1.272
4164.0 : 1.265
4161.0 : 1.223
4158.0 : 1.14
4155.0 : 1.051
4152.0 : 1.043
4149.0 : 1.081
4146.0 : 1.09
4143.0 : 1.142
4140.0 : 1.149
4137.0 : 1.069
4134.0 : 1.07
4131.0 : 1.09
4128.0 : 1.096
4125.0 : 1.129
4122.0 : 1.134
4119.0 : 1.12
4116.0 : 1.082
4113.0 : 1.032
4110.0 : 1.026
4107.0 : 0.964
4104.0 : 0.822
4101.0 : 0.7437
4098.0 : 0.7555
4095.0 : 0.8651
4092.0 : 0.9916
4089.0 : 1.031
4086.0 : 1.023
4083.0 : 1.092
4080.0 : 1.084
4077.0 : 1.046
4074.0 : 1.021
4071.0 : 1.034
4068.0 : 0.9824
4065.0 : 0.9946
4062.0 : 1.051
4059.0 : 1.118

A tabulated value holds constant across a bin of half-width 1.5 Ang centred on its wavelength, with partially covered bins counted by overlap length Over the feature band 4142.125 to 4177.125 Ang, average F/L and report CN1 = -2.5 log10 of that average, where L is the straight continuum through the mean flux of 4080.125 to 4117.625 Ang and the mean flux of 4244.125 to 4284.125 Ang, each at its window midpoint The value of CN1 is -0.11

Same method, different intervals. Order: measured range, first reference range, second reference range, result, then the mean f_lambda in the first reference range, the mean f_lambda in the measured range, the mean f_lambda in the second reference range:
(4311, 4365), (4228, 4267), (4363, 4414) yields 0.06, 1.14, 1.09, 1.15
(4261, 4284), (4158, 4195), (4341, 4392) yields 0.02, 1.14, 1.12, 1.13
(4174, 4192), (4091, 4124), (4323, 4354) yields -0.11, 0.96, 1.09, 1.04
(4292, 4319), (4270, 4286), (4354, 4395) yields 0.14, 1.16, 1.02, 1.16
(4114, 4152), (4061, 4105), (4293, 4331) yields -0.12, 0.97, 1.1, 1.04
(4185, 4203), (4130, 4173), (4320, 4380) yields 0.01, 1.13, 1.11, 1.11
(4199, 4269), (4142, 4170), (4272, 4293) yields 0.03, 1.15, 1.11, 1.14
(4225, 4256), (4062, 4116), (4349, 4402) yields -0.06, 0.976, 1.13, 1.15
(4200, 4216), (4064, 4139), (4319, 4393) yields -0.06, 1.01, 1.11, 1.11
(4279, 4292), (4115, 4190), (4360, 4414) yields -0.01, 1.11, 1.15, 1.16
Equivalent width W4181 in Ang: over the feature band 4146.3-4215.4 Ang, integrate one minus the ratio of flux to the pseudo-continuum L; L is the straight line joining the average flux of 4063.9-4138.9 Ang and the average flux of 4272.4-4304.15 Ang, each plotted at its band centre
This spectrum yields -4.6 Ang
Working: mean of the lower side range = 1.01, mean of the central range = 1.12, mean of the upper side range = 1.09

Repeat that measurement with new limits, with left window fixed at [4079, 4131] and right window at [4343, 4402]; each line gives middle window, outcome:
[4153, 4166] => -1.75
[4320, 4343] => 1.65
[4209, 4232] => -0.37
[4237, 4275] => -2.02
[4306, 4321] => 0.79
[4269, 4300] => -0.51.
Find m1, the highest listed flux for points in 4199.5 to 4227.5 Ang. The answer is 1.197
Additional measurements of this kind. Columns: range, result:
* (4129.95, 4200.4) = 1.272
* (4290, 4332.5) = 1.189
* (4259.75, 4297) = 1.221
